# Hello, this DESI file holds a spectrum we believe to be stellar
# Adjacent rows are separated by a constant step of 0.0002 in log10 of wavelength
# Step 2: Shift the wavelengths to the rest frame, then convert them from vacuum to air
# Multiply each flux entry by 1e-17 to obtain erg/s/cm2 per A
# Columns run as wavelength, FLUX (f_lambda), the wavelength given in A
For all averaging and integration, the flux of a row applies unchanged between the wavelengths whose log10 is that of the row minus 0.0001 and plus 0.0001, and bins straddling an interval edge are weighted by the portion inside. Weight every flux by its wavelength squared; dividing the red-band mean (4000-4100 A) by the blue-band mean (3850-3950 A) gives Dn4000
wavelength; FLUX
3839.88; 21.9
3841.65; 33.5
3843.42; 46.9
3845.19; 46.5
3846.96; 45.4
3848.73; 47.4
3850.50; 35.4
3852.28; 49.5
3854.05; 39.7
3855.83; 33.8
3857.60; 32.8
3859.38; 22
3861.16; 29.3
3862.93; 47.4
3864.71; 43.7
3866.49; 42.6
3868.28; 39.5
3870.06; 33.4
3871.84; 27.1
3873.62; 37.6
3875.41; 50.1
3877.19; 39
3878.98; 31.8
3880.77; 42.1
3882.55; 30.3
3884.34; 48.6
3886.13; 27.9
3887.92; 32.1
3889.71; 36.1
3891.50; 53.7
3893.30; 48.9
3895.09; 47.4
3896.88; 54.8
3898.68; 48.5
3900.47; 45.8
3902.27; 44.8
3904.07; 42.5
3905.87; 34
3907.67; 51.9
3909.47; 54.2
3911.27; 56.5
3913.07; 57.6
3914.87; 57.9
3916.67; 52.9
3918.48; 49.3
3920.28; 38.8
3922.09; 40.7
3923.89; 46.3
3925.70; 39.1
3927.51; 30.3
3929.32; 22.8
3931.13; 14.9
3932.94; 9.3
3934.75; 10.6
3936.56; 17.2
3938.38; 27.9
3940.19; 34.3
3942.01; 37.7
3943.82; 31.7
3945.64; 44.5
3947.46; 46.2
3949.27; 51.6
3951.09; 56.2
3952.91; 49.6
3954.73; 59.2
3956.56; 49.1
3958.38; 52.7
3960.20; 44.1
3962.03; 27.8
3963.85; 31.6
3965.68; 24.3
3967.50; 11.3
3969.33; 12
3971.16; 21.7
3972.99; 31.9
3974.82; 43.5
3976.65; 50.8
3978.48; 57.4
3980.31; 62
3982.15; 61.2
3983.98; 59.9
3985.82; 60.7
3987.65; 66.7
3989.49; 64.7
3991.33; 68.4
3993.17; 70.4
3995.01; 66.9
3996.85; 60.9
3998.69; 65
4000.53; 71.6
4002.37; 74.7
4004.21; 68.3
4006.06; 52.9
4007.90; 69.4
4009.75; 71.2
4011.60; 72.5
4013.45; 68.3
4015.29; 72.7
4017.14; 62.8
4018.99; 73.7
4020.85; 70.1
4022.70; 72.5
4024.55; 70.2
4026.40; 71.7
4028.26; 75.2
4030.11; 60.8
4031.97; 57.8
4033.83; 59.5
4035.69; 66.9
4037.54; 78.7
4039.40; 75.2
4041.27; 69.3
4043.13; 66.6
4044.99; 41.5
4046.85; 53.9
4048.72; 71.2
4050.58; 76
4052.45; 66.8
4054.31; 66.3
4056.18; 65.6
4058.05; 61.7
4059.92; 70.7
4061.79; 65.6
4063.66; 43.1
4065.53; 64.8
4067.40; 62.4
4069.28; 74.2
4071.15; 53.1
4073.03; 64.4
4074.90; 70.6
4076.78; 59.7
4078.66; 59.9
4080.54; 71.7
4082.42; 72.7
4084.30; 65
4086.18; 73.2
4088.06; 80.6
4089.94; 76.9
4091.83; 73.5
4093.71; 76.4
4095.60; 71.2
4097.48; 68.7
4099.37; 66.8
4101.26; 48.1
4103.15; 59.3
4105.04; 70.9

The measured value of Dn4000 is 1.85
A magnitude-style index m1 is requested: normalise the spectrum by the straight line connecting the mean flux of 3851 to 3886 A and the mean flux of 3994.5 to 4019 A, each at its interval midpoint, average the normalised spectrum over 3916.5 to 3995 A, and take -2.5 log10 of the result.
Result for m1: 0.34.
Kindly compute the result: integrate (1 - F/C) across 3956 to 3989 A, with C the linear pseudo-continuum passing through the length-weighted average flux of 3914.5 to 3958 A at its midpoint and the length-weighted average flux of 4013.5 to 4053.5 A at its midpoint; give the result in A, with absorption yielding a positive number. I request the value 4.39 A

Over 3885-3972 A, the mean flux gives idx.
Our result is 39.2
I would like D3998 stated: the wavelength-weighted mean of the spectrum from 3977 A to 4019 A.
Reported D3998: 65.8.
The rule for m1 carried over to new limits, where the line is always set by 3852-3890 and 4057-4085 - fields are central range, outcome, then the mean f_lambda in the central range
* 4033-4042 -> -0.18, 70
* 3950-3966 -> 0.09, 44.6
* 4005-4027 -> -0.22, 69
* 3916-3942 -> 0.39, 31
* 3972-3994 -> -0.11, 58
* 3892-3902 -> -0.21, 49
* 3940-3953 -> 0.07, 44.2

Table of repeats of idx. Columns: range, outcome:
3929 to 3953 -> 32.1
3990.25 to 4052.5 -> 67.5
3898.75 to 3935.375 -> 40.4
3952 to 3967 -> 41.4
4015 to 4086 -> 65.9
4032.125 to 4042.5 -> 68.9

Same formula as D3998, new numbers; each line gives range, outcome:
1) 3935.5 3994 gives 44.5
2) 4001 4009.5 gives 67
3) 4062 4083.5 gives 63.4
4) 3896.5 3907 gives 44.7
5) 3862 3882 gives 39.3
